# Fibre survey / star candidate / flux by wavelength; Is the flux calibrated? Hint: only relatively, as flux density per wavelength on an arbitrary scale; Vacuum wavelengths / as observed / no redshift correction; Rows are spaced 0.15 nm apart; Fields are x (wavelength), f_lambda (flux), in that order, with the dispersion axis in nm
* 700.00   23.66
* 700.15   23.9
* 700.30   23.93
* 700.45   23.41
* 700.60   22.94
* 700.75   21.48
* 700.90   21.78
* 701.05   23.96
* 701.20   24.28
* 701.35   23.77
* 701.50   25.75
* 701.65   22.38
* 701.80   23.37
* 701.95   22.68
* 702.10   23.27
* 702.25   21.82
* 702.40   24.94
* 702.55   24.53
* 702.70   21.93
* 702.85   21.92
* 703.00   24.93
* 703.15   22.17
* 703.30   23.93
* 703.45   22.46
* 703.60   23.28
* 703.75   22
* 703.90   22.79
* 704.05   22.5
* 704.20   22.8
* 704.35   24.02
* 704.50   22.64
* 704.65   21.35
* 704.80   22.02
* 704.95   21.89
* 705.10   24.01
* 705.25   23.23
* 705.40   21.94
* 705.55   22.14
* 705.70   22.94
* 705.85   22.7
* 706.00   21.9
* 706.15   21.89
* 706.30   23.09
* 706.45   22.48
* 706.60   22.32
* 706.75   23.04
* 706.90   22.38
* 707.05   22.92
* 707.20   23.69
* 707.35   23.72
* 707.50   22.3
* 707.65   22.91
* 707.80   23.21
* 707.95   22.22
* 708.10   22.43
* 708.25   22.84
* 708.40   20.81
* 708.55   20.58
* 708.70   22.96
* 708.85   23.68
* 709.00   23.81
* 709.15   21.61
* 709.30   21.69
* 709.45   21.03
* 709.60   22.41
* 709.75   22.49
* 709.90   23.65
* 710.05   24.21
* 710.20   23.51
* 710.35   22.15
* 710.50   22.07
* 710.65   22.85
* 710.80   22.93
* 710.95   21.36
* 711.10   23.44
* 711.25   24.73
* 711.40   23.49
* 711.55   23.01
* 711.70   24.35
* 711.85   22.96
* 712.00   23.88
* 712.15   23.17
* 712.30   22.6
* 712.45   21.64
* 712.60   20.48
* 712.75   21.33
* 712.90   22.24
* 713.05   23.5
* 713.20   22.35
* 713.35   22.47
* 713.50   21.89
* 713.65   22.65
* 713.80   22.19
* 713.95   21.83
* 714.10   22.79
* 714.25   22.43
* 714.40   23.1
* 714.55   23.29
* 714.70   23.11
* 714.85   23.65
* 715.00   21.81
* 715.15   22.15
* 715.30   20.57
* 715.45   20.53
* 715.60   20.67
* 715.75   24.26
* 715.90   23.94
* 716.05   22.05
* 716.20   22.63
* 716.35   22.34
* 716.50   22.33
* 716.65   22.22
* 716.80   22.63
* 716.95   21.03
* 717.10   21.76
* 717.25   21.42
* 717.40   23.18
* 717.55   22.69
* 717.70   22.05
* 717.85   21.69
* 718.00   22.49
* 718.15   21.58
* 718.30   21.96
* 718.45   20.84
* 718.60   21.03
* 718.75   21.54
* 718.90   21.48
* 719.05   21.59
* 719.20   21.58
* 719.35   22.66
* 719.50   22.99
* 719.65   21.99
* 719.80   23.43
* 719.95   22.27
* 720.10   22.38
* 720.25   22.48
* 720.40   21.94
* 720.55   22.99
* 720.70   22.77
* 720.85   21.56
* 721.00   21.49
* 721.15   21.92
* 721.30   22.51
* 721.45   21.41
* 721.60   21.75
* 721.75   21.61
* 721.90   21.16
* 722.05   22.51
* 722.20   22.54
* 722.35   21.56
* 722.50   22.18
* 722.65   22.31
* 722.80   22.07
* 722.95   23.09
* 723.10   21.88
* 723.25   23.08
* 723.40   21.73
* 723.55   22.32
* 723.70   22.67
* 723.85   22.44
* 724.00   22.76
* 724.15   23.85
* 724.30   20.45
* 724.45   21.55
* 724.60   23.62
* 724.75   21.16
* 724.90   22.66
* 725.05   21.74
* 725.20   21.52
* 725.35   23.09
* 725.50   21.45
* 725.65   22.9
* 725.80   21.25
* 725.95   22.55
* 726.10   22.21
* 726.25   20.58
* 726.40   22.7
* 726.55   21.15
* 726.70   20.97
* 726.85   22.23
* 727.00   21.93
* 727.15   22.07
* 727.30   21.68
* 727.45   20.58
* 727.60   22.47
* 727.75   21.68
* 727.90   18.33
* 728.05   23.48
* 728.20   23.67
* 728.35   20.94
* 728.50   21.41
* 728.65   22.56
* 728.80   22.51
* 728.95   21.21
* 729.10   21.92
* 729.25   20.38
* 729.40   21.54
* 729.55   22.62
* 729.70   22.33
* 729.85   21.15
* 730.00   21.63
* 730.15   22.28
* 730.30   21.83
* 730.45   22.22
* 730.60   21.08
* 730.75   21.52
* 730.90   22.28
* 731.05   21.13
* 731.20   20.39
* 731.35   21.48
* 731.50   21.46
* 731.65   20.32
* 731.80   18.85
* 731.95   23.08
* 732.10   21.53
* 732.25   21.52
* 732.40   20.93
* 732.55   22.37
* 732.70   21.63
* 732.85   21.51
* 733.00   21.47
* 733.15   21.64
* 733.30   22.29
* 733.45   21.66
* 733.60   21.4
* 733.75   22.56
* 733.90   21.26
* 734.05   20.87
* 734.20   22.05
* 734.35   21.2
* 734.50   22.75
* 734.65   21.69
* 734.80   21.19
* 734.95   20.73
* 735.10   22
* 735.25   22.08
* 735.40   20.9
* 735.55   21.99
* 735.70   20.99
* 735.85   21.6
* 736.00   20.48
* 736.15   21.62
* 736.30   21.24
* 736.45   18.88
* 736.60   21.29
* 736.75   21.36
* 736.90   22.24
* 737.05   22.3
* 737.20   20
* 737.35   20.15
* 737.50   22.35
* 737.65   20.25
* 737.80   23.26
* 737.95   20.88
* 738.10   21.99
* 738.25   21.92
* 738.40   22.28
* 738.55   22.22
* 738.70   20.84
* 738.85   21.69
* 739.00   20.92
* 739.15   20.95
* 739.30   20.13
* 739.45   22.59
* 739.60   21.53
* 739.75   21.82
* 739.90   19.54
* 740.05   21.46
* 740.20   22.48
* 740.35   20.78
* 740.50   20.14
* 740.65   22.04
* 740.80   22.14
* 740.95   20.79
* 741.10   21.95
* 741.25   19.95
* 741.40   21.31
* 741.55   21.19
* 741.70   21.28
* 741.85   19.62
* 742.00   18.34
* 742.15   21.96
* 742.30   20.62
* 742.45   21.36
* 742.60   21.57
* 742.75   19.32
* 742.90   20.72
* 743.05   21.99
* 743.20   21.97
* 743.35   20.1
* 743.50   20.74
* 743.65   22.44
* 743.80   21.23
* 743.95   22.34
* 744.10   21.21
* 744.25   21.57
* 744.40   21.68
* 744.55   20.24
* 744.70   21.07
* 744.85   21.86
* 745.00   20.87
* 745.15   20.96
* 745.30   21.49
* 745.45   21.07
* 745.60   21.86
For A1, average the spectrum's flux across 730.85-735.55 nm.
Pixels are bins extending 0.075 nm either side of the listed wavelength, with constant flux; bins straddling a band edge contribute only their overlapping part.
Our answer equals 21.5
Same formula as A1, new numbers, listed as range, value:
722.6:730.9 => 21.9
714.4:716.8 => 22.4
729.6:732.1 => 21.5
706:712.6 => 22.7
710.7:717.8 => 22.5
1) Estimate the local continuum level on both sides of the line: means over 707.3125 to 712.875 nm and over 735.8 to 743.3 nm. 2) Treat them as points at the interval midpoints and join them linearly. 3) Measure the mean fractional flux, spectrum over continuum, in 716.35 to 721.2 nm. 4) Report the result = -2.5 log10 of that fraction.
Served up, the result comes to 0.01 mag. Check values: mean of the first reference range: 22.7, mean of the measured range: 22.1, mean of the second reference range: 21.2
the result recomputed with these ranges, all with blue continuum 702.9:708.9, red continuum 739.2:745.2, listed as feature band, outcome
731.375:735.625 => 0.00 mag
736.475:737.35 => 0.01 mag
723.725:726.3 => -0.01 mag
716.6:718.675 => 0.01 mag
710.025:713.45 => -0.02 mag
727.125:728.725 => 0.00 mag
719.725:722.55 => -0.01 mag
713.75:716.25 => -0.01 mag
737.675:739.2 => -0.02 mag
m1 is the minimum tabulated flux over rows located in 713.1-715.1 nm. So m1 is 21.81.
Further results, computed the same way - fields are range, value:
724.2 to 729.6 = 18.33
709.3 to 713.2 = 20.48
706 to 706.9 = 21.89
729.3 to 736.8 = 18.85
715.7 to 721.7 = 20.84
